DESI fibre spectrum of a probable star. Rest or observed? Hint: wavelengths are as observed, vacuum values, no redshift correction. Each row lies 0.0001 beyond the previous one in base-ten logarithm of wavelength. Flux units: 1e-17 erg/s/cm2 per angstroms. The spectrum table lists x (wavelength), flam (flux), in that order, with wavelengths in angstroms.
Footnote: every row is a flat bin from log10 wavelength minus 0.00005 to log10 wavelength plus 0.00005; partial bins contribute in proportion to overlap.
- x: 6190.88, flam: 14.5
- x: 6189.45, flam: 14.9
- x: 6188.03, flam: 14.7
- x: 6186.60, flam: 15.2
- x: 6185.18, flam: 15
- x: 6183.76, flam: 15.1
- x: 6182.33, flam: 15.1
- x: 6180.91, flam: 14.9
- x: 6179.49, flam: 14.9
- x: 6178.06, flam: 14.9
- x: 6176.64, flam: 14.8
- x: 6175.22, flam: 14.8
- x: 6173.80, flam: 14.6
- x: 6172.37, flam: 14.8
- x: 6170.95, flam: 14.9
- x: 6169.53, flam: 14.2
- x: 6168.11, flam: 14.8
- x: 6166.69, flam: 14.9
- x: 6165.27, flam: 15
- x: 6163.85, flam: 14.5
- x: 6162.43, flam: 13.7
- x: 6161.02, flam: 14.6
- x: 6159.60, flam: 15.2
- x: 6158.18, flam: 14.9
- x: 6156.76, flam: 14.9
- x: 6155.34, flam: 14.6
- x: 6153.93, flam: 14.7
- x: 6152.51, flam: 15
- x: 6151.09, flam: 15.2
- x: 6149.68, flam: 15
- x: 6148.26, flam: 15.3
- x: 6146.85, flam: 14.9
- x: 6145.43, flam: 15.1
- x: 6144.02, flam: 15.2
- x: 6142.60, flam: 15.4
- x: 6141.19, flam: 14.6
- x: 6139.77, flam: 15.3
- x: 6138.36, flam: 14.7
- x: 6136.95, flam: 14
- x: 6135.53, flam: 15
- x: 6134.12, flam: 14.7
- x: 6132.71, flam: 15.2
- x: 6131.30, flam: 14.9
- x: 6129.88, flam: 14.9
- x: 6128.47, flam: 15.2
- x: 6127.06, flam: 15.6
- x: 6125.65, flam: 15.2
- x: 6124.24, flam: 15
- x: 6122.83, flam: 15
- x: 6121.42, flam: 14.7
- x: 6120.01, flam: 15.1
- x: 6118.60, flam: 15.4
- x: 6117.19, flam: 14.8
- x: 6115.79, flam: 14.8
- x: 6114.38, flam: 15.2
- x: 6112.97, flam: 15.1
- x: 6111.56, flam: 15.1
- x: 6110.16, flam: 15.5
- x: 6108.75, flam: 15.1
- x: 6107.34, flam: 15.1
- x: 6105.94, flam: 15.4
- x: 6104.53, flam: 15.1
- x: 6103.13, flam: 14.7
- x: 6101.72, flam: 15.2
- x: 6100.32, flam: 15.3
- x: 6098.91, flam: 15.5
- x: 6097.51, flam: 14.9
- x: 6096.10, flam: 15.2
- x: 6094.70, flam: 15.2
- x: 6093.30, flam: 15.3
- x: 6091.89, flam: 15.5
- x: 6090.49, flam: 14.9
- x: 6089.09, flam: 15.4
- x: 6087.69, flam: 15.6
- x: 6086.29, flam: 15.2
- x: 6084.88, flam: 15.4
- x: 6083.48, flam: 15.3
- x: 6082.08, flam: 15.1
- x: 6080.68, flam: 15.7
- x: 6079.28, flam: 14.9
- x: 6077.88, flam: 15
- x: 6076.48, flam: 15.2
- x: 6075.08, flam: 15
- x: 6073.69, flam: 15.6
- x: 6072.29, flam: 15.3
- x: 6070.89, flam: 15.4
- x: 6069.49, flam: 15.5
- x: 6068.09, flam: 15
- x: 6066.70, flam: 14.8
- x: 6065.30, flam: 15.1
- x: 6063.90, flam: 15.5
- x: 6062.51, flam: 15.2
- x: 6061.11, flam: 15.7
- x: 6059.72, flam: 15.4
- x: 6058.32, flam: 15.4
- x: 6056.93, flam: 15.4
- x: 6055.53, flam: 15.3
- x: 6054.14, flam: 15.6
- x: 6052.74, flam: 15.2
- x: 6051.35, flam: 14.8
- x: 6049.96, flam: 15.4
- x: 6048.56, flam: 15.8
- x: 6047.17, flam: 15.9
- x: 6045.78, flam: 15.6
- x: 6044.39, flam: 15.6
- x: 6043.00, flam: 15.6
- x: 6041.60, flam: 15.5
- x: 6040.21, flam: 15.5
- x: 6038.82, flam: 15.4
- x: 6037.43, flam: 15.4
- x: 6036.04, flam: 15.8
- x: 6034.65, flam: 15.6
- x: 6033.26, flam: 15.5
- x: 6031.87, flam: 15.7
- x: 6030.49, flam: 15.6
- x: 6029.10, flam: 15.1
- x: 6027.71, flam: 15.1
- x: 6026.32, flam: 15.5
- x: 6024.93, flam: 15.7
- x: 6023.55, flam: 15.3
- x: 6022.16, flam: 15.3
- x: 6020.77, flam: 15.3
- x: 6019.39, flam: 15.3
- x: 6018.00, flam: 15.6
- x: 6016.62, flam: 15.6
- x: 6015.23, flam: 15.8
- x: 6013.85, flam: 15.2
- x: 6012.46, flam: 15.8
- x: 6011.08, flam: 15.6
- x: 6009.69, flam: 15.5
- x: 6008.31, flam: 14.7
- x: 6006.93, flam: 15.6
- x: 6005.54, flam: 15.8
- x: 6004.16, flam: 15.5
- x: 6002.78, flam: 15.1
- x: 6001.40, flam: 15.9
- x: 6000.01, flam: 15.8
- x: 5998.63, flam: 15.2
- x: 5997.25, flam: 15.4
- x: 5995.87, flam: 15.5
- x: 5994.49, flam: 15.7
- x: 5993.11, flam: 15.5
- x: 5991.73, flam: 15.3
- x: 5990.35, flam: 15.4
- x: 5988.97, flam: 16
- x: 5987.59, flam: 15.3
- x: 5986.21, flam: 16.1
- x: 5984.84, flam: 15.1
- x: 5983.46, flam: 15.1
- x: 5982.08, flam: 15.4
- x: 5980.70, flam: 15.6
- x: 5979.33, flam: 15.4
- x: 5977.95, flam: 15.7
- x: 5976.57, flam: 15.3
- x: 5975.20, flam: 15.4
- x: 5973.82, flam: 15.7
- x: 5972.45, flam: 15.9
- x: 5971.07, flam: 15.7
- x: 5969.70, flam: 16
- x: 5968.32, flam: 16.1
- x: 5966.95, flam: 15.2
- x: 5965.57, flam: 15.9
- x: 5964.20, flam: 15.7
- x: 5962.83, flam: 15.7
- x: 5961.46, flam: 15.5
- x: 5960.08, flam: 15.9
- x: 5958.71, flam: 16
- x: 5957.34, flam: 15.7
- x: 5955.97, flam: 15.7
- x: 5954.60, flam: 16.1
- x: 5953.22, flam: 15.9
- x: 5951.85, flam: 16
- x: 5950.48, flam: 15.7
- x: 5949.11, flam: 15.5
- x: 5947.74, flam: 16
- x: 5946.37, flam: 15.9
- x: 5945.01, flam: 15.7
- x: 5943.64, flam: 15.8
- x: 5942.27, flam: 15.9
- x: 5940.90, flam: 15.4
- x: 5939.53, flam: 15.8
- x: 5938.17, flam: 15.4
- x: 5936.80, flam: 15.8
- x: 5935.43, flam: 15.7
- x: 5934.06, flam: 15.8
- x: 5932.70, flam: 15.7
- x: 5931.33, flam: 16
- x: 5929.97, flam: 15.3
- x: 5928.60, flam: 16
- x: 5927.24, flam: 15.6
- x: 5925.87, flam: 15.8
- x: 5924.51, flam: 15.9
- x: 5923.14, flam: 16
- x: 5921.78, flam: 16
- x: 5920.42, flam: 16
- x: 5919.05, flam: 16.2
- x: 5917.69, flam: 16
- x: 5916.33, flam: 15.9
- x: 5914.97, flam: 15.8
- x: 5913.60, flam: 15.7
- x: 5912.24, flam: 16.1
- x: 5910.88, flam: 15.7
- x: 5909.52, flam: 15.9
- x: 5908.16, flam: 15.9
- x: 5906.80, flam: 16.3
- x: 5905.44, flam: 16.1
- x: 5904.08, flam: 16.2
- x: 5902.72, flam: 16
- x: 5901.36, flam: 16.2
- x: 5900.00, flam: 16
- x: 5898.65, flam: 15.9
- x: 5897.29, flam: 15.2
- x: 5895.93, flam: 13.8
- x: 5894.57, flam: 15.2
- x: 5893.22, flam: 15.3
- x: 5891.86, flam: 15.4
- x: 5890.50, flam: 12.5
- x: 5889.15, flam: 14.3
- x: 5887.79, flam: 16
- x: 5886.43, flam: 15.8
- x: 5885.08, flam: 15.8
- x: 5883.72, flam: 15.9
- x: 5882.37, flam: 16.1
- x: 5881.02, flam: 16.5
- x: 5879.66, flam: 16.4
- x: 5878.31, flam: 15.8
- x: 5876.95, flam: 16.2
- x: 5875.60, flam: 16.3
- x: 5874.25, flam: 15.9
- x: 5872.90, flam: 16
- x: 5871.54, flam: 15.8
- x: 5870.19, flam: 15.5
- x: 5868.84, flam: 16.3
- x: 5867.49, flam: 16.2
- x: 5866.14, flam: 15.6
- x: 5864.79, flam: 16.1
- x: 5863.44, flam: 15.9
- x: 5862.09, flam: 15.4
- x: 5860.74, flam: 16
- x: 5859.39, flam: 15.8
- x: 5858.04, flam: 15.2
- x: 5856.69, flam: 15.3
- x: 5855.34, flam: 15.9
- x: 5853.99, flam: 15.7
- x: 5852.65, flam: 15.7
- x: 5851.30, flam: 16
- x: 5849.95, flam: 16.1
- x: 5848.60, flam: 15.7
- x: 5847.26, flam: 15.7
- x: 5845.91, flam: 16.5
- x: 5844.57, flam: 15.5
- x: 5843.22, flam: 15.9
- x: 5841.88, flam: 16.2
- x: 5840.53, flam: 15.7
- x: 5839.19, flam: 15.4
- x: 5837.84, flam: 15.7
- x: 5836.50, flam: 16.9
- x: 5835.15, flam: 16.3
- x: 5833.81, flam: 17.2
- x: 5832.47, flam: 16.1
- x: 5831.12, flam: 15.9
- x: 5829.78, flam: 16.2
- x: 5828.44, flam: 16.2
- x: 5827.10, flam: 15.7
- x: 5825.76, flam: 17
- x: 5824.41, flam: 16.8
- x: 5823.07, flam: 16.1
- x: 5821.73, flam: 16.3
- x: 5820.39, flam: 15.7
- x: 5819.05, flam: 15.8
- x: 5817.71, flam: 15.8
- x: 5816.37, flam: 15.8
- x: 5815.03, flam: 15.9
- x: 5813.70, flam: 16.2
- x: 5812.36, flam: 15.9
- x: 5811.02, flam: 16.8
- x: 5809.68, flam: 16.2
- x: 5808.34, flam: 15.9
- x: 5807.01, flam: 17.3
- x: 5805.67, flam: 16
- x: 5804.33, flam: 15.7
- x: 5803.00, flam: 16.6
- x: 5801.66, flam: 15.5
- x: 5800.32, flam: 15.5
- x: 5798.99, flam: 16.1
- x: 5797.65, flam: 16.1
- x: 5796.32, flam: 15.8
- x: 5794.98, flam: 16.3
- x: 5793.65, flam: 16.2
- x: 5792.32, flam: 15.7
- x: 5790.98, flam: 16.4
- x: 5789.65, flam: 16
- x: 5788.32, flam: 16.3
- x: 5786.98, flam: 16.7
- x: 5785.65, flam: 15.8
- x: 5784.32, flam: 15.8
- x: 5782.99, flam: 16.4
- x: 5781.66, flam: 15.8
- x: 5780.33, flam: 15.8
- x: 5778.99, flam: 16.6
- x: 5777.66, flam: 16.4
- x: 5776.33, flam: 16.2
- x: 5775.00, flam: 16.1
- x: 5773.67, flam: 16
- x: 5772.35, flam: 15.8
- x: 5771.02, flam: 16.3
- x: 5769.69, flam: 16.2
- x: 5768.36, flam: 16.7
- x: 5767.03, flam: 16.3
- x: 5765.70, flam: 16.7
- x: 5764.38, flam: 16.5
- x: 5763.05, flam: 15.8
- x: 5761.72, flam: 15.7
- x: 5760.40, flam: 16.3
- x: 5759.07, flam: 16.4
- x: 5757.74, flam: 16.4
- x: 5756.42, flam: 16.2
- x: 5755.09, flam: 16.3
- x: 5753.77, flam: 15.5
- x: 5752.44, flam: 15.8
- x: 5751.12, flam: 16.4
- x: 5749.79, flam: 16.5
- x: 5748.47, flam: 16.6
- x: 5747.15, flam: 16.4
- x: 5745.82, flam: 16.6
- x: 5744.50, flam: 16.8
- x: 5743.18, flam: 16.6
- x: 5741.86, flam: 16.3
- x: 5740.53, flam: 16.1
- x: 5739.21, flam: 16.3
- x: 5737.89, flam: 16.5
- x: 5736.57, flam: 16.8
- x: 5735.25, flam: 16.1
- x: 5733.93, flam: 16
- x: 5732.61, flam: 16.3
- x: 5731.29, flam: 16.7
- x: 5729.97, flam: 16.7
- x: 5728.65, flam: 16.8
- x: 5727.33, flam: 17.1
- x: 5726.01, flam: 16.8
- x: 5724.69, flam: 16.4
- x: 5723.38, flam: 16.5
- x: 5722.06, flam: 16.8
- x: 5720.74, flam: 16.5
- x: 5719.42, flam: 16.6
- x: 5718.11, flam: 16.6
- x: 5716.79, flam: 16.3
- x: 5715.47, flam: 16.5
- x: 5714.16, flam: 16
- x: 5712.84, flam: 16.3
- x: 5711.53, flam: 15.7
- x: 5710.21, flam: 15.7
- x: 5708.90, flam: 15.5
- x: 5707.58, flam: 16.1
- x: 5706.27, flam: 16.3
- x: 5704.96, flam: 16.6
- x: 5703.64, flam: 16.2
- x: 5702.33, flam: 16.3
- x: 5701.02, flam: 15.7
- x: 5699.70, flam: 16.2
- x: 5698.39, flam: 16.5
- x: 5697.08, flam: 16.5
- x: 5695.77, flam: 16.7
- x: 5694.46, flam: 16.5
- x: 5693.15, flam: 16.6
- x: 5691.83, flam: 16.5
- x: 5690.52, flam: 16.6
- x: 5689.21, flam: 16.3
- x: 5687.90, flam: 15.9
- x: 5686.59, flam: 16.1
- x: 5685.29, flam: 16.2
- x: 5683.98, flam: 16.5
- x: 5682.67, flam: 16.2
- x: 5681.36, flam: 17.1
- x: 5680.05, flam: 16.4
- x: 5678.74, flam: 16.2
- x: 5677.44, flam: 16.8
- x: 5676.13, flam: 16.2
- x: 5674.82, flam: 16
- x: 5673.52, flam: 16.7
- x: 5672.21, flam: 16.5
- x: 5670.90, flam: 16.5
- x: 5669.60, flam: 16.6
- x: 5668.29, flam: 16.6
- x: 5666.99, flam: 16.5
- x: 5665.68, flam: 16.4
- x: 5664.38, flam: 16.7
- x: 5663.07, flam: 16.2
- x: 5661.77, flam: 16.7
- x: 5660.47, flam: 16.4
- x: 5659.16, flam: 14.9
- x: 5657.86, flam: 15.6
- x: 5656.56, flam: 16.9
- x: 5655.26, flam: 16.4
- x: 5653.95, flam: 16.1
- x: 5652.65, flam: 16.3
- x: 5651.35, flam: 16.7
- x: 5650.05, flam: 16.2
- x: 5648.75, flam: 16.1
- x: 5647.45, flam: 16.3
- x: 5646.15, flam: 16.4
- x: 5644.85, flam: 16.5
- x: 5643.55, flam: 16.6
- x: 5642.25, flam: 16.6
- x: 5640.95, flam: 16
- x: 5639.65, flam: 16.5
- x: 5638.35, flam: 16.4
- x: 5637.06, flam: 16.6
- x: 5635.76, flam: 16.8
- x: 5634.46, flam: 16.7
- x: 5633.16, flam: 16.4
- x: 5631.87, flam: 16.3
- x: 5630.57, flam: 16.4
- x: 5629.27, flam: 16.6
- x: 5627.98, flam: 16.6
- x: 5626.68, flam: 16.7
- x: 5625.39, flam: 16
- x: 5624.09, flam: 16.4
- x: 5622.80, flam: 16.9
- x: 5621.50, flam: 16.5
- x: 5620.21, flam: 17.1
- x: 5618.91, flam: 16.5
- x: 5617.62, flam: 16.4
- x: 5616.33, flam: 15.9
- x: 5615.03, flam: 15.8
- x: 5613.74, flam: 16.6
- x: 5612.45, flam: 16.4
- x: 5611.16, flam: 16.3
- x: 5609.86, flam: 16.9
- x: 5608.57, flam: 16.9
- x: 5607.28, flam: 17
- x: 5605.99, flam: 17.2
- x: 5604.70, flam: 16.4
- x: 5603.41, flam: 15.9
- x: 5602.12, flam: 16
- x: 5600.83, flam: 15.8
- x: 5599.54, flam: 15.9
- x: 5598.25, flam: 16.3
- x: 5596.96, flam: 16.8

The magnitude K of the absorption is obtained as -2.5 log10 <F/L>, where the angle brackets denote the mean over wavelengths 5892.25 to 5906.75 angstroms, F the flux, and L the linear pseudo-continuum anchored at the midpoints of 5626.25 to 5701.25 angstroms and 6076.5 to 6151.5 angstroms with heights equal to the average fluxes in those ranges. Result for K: 0.01 mag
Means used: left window 16.4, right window 15.1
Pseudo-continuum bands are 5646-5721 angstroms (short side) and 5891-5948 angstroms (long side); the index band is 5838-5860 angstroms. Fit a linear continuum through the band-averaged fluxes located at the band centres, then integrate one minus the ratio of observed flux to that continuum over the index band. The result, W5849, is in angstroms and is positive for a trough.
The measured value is 0.22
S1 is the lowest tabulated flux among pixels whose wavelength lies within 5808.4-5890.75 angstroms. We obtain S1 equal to 12.5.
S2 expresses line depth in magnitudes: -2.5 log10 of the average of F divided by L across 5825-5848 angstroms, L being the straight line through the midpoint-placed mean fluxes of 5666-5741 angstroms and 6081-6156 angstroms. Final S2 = -0.01 mag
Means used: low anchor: 16.4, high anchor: 15.1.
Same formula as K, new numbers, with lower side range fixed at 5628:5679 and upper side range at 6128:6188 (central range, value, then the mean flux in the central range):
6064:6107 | -0.01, 15.2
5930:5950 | -0.01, 15.7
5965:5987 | -0.01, 15.6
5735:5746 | -0.02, 16.5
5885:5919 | 0.01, 15.6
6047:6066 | -0.02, 15.4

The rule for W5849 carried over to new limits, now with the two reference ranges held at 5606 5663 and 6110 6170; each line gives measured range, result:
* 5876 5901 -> 0.34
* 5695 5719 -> 0.01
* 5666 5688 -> -0.16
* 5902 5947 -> -0.83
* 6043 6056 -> -0.24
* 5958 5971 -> -0.27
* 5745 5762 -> -0.19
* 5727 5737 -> -0.25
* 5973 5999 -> -0.16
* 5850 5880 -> -0.22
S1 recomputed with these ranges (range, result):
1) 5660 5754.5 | 15.5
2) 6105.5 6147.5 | 14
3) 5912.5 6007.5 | 15.1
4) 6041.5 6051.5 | 14.8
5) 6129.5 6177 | 13.7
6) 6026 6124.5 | 14.7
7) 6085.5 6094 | 14.9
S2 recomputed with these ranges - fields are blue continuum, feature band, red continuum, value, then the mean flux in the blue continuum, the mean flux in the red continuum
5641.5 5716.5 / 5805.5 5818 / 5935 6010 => -0.01 mag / 16.3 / 15.6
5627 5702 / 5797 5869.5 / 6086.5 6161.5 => -0.01 mag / 16.4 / 15.1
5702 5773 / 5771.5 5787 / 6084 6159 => 0.01 mag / 16.3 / 15.1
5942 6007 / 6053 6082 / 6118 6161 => 0.00 mag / 15.6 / 15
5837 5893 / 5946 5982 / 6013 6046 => -0.01 mag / 15.7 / 15.5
